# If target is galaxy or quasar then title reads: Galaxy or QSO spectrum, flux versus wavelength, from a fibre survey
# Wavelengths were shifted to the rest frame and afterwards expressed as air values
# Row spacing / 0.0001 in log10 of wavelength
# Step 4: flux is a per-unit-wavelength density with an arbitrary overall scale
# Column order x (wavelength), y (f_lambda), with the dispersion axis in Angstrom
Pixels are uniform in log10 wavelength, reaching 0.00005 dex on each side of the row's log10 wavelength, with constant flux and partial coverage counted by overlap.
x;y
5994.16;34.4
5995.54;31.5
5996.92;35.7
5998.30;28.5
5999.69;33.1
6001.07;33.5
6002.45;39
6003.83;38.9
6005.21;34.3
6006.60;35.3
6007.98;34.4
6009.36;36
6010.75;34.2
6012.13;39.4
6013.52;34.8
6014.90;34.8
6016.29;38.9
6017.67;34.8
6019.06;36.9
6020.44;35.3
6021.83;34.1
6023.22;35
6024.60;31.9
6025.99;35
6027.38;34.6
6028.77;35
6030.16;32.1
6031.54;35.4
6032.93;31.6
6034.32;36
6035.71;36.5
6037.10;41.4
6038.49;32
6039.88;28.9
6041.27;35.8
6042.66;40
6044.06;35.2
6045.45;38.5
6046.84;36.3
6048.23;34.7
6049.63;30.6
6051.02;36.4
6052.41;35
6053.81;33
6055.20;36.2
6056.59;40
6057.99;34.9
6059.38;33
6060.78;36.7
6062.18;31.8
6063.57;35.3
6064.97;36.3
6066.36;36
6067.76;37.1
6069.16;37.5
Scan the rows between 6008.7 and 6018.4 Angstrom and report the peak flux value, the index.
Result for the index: 39.4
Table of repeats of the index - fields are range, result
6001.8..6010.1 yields 39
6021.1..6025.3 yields 35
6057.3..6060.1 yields 34.9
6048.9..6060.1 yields 40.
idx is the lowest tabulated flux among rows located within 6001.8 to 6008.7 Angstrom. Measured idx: 34.3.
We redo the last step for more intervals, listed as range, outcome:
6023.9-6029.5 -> 31.9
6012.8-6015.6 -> 34.8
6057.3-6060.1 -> 33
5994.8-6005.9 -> 28.5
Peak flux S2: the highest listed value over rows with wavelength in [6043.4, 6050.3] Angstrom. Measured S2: 38.5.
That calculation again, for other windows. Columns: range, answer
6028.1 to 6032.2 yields 35.4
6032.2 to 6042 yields 41.4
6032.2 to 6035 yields 36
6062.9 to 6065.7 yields 36.3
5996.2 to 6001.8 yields 35.7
